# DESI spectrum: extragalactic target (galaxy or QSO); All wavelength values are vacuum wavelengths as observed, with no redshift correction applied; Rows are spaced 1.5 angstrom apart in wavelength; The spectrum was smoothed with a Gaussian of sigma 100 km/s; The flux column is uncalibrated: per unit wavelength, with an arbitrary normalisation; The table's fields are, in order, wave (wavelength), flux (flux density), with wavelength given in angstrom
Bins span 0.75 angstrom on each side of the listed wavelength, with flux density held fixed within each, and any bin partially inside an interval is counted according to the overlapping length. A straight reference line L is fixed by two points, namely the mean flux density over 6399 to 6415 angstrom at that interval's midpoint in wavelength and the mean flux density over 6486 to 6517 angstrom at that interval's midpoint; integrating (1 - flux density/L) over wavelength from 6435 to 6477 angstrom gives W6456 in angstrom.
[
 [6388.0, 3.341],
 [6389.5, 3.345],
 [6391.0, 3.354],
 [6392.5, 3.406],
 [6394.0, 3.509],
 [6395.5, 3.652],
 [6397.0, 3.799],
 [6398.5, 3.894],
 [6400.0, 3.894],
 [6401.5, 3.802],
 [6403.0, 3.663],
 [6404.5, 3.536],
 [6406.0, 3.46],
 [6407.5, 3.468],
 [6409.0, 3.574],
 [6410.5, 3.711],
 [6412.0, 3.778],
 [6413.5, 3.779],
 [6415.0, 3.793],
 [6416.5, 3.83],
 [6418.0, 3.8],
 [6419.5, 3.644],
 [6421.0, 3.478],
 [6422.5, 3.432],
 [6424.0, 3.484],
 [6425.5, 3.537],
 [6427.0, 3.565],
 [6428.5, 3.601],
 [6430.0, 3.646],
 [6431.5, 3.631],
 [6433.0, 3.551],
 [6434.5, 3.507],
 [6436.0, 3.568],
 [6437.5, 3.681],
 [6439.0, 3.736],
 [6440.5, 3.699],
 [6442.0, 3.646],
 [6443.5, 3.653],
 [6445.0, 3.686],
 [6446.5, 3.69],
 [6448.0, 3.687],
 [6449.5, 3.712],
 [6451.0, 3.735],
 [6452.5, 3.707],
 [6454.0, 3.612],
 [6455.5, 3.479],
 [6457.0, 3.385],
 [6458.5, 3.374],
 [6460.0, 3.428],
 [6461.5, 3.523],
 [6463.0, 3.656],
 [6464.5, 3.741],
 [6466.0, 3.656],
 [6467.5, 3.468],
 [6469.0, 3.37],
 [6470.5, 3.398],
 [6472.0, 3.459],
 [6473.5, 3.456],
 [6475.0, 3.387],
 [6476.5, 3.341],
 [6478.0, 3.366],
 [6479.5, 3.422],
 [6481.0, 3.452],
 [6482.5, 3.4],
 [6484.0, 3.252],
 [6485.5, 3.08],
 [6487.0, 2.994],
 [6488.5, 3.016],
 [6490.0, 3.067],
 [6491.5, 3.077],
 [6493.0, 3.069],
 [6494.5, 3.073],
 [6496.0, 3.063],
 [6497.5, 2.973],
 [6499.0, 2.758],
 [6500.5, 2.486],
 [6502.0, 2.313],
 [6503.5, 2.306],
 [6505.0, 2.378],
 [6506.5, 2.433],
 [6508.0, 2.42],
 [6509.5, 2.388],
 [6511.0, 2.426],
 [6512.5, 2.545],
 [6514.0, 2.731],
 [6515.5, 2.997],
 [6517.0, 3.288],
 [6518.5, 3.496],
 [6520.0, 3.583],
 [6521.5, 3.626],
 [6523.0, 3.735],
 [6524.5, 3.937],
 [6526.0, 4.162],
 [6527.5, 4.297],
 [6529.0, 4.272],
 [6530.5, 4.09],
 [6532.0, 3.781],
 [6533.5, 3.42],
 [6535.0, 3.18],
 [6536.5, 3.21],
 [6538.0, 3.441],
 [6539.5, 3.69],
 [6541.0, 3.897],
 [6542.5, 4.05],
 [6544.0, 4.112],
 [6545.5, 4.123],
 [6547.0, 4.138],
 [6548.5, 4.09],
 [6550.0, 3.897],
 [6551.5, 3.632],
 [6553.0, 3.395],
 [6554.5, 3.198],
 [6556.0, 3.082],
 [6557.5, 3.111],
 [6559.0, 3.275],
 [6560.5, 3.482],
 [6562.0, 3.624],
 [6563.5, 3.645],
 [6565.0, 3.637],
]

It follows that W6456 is -5.00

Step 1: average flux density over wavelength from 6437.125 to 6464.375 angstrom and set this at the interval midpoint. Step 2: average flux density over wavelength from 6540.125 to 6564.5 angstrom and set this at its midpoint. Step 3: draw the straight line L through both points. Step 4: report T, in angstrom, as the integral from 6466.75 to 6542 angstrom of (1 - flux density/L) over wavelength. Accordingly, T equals 8.6 angstrom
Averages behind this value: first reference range 3.62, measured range 3.23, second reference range 3.67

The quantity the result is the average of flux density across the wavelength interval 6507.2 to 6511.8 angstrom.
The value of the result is 2.41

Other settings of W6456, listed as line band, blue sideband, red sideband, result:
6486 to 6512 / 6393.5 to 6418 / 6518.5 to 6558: 7.0 angstrom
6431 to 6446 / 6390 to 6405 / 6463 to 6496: -0.7 angstrom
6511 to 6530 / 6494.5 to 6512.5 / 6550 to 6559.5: -4.6 angstrom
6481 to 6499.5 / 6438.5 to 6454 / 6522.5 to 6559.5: 3.1 angstrom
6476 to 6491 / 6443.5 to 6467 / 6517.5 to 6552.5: 1.8 angstrom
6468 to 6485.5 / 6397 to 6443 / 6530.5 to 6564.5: 1.2 angstrom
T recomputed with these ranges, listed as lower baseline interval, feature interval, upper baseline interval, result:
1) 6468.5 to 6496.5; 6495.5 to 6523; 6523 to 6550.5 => 5.8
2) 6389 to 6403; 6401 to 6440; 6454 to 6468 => -0.3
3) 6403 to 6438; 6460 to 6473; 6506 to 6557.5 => 0.1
